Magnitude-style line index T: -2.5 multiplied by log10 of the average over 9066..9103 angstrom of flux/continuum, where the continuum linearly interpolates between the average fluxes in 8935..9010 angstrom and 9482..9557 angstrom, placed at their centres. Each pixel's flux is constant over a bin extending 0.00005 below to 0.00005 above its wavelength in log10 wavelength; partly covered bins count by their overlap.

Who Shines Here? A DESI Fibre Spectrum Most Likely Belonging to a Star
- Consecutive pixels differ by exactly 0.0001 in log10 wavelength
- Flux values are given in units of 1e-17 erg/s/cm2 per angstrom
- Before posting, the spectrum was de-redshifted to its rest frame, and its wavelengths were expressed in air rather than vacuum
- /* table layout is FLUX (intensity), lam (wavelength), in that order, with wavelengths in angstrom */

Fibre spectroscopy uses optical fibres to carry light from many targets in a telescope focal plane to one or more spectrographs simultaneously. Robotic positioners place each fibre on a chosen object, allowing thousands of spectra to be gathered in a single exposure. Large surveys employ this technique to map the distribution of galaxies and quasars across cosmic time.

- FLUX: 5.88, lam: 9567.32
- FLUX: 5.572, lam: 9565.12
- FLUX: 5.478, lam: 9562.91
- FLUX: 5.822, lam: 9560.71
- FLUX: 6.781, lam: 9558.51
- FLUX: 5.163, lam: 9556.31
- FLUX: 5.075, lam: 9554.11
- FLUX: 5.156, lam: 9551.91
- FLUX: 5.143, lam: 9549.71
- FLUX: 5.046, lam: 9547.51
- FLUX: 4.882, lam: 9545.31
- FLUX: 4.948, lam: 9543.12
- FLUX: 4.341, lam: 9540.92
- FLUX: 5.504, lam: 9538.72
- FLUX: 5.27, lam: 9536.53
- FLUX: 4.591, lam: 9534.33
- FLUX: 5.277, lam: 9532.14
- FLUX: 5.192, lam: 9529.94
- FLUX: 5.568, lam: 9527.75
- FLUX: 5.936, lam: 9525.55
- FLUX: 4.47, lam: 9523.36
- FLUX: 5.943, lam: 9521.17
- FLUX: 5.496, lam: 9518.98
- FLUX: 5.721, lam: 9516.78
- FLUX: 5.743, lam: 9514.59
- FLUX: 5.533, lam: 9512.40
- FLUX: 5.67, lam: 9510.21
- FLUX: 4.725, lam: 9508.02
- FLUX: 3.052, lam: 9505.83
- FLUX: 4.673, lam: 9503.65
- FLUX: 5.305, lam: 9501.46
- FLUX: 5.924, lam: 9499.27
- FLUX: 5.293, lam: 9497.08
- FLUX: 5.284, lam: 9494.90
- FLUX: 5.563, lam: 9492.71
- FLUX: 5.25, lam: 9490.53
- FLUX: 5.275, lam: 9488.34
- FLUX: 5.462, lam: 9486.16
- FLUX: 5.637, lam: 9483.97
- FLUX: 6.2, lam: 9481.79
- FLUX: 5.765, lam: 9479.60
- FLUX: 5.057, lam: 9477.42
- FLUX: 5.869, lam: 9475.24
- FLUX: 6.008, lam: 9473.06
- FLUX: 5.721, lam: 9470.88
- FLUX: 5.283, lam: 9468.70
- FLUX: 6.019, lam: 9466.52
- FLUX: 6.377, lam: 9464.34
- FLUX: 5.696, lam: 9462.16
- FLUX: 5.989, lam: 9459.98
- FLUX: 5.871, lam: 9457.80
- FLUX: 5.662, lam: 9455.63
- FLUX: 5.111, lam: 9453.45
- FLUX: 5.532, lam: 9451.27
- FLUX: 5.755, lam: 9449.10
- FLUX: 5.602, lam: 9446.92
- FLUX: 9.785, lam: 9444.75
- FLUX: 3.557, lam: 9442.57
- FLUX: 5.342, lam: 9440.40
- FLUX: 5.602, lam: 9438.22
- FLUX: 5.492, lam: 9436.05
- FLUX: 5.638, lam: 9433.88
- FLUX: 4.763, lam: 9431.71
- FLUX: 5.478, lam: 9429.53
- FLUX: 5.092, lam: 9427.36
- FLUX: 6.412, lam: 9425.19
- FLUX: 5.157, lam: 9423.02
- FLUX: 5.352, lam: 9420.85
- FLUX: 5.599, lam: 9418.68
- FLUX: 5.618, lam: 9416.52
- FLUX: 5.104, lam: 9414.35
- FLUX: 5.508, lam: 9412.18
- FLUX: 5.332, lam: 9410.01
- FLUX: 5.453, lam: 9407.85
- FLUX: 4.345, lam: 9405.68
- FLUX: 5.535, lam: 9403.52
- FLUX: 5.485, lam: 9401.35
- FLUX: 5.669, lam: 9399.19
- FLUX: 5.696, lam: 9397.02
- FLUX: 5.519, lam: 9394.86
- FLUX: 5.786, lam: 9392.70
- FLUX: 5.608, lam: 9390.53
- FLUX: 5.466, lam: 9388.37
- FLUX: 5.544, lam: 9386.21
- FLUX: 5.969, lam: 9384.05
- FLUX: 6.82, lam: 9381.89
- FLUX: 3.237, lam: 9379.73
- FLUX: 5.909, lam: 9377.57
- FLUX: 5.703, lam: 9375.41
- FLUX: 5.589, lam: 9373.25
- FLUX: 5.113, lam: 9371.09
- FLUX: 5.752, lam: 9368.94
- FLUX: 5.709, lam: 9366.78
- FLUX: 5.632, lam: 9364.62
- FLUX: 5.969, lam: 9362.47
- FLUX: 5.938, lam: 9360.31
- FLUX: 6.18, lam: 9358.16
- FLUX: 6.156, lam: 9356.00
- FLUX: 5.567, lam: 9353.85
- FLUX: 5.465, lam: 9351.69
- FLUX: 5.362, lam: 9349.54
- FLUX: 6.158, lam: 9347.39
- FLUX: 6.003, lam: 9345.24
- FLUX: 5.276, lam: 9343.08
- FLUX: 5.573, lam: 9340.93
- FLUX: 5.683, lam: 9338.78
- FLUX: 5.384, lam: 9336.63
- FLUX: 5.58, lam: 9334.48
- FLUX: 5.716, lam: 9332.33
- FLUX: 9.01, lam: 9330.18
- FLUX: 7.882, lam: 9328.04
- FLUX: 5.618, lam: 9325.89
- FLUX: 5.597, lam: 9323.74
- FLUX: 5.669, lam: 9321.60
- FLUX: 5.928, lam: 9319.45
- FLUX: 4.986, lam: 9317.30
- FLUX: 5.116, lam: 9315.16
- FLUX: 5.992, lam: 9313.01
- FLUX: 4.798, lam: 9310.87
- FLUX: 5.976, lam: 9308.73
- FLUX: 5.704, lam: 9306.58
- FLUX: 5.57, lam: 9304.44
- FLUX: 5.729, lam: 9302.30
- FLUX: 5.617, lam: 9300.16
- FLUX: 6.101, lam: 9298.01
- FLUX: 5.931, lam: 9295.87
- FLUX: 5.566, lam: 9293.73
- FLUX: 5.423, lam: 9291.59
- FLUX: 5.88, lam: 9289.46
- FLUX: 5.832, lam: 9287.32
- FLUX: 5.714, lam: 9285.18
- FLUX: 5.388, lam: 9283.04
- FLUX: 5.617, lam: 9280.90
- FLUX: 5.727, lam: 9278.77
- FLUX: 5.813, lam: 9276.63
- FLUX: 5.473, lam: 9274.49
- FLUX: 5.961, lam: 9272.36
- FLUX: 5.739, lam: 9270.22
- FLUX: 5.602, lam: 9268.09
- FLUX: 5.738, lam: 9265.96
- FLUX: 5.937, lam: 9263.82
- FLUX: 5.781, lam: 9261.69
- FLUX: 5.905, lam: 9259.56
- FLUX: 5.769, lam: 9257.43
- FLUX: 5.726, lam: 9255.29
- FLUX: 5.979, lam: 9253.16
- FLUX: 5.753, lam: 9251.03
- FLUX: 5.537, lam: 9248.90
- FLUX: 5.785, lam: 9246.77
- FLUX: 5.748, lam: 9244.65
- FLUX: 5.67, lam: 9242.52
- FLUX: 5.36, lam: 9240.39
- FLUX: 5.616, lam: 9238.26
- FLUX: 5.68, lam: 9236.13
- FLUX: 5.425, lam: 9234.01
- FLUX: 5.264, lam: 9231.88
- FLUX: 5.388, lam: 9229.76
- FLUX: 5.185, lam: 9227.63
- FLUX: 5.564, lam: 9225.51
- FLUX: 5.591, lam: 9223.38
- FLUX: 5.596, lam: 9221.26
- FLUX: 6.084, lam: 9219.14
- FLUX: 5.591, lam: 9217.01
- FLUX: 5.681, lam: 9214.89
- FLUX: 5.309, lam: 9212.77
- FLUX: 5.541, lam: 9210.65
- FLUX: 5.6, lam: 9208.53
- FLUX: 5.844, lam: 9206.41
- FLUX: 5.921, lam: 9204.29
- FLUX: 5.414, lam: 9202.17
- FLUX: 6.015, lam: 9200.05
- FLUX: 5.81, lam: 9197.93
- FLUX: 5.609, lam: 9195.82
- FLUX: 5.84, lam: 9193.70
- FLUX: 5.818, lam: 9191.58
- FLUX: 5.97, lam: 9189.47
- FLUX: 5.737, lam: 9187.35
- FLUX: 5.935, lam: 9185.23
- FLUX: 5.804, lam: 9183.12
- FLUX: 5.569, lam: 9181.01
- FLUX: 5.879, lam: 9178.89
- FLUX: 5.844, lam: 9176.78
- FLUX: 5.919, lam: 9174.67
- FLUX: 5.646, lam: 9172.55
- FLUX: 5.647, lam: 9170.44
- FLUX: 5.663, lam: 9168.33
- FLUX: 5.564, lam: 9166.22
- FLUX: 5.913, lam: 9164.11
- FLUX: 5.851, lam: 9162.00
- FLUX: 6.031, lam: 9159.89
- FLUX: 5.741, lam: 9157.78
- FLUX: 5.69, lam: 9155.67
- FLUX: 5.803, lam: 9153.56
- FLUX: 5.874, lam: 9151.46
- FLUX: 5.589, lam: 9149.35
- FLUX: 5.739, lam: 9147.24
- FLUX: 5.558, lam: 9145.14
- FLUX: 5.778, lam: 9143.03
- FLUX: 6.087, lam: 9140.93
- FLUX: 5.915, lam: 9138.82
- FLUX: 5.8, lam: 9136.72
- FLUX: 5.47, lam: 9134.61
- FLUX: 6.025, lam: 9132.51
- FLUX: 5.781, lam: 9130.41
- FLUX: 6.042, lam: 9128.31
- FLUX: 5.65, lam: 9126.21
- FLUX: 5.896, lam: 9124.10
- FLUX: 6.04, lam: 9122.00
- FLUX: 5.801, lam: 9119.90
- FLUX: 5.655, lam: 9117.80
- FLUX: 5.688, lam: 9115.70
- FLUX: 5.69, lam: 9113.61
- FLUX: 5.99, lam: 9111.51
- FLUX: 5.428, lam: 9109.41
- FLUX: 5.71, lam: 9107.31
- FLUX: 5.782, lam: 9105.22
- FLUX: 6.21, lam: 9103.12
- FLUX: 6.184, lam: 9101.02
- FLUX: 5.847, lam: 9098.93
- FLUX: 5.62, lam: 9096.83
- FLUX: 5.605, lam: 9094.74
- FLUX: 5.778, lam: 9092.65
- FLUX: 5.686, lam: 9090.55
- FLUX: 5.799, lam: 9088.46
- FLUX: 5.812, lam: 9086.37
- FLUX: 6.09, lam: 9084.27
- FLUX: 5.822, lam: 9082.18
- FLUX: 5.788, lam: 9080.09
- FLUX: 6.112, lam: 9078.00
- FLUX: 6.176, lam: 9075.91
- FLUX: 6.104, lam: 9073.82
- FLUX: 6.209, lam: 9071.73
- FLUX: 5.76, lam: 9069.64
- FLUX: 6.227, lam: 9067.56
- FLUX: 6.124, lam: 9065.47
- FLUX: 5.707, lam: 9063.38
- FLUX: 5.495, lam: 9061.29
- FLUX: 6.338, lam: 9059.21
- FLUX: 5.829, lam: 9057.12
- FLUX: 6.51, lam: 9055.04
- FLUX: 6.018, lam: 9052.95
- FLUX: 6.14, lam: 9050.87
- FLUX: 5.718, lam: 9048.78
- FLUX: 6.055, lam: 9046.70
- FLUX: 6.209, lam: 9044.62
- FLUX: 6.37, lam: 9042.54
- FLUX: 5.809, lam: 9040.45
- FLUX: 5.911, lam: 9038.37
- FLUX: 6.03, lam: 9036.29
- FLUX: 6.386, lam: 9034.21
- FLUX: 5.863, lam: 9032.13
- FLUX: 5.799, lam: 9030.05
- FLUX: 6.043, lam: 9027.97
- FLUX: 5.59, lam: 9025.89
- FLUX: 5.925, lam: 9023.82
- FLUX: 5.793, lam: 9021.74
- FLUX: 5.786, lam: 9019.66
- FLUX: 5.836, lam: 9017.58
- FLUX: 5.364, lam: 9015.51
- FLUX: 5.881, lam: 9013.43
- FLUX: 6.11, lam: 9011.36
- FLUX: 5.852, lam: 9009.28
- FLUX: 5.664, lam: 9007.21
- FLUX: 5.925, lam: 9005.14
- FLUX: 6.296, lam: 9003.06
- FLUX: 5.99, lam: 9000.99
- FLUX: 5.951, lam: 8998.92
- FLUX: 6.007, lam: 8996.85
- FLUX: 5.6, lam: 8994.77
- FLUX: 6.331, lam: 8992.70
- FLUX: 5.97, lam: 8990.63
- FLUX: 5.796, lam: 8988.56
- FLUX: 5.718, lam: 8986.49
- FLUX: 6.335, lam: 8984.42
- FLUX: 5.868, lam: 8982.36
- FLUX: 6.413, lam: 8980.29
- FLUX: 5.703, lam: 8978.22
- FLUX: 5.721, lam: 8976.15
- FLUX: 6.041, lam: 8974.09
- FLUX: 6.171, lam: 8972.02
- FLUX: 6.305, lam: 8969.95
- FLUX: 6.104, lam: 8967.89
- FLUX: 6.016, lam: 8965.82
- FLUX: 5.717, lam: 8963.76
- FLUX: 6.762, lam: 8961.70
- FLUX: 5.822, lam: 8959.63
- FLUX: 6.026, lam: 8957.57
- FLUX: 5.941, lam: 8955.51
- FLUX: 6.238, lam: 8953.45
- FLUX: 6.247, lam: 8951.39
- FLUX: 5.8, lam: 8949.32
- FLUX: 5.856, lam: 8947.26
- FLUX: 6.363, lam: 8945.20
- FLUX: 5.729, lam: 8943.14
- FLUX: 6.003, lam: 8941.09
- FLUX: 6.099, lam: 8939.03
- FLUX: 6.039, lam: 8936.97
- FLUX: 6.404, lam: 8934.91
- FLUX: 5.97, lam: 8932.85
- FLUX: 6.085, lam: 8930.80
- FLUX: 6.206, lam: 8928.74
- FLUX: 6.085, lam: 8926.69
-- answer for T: -0.01 mag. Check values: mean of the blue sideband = 6.02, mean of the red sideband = 5.22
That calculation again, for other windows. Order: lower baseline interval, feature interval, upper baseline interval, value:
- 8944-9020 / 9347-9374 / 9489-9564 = -0.05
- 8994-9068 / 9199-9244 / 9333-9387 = 0.04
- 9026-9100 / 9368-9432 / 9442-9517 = 0.04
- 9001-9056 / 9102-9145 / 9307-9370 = 0.02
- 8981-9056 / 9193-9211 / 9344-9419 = 0.01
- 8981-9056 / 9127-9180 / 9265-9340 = 0.02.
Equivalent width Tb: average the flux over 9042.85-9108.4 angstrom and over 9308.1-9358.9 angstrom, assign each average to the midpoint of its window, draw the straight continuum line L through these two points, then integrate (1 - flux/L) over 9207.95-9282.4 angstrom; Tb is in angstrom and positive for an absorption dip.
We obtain 3.1 angstrom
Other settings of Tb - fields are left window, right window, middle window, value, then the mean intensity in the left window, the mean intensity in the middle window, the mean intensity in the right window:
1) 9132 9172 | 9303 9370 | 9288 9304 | 0.2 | 5.77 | 5.75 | 5.84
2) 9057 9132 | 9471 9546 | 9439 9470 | -2.5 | 5.88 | 5.82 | 5.31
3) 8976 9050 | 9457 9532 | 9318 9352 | -2.2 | 5.94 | 5.99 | 5.48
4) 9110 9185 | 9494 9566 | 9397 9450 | -1.2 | 5.79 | 5.53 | 5.26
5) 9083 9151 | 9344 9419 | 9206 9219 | 0.2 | 5.8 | 5.62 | 5.58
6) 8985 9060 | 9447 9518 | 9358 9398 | -0.2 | 5.96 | 5.63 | 5.5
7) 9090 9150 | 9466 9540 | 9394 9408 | 0.3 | 5.8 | 5.38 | 5.38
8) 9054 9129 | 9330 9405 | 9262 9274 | 0.0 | 5.89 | 5.78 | 5.69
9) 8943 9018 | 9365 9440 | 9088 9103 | 0.1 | 5.99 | 5.81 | 5.47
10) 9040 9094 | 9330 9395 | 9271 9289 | 0.3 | 5.99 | 5.69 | 5.71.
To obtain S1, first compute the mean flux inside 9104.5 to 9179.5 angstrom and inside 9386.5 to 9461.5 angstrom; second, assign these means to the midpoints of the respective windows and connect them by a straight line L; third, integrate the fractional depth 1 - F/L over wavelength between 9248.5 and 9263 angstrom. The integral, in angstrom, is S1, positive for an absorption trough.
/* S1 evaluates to -0.3 angstrom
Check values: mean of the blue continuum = 5.78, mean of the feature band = 5.79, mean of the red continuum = 5.56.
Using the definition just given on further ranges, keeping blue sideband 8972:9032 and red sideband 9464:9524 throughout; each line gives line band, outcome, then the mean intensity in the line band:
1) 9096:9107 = -0.20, 5.92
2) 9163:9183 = 0.01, 5.74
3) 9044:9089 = -1.20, 6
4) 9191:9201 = -0.17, 5.82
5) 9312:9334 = -2.11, 6.14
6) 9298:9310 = -0.26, 5.74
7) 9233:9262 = -0.11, 5.69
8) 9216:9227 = 0.06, 5.66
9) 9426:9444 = 0.87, 5.23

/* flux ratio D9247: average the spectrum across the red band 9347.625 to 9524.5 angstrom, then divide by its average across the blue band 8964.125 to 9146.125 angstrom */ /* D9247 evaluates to 0.9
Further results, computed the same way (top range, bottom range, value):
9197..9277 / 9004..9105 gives 0.95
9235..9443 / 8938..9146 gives 0.95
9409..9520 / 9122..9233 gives 0.96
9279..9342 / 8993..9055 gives 0.98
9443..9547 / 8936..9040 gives 0.92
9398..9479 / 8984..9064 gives 0.94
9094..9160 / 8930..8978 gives 0.96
